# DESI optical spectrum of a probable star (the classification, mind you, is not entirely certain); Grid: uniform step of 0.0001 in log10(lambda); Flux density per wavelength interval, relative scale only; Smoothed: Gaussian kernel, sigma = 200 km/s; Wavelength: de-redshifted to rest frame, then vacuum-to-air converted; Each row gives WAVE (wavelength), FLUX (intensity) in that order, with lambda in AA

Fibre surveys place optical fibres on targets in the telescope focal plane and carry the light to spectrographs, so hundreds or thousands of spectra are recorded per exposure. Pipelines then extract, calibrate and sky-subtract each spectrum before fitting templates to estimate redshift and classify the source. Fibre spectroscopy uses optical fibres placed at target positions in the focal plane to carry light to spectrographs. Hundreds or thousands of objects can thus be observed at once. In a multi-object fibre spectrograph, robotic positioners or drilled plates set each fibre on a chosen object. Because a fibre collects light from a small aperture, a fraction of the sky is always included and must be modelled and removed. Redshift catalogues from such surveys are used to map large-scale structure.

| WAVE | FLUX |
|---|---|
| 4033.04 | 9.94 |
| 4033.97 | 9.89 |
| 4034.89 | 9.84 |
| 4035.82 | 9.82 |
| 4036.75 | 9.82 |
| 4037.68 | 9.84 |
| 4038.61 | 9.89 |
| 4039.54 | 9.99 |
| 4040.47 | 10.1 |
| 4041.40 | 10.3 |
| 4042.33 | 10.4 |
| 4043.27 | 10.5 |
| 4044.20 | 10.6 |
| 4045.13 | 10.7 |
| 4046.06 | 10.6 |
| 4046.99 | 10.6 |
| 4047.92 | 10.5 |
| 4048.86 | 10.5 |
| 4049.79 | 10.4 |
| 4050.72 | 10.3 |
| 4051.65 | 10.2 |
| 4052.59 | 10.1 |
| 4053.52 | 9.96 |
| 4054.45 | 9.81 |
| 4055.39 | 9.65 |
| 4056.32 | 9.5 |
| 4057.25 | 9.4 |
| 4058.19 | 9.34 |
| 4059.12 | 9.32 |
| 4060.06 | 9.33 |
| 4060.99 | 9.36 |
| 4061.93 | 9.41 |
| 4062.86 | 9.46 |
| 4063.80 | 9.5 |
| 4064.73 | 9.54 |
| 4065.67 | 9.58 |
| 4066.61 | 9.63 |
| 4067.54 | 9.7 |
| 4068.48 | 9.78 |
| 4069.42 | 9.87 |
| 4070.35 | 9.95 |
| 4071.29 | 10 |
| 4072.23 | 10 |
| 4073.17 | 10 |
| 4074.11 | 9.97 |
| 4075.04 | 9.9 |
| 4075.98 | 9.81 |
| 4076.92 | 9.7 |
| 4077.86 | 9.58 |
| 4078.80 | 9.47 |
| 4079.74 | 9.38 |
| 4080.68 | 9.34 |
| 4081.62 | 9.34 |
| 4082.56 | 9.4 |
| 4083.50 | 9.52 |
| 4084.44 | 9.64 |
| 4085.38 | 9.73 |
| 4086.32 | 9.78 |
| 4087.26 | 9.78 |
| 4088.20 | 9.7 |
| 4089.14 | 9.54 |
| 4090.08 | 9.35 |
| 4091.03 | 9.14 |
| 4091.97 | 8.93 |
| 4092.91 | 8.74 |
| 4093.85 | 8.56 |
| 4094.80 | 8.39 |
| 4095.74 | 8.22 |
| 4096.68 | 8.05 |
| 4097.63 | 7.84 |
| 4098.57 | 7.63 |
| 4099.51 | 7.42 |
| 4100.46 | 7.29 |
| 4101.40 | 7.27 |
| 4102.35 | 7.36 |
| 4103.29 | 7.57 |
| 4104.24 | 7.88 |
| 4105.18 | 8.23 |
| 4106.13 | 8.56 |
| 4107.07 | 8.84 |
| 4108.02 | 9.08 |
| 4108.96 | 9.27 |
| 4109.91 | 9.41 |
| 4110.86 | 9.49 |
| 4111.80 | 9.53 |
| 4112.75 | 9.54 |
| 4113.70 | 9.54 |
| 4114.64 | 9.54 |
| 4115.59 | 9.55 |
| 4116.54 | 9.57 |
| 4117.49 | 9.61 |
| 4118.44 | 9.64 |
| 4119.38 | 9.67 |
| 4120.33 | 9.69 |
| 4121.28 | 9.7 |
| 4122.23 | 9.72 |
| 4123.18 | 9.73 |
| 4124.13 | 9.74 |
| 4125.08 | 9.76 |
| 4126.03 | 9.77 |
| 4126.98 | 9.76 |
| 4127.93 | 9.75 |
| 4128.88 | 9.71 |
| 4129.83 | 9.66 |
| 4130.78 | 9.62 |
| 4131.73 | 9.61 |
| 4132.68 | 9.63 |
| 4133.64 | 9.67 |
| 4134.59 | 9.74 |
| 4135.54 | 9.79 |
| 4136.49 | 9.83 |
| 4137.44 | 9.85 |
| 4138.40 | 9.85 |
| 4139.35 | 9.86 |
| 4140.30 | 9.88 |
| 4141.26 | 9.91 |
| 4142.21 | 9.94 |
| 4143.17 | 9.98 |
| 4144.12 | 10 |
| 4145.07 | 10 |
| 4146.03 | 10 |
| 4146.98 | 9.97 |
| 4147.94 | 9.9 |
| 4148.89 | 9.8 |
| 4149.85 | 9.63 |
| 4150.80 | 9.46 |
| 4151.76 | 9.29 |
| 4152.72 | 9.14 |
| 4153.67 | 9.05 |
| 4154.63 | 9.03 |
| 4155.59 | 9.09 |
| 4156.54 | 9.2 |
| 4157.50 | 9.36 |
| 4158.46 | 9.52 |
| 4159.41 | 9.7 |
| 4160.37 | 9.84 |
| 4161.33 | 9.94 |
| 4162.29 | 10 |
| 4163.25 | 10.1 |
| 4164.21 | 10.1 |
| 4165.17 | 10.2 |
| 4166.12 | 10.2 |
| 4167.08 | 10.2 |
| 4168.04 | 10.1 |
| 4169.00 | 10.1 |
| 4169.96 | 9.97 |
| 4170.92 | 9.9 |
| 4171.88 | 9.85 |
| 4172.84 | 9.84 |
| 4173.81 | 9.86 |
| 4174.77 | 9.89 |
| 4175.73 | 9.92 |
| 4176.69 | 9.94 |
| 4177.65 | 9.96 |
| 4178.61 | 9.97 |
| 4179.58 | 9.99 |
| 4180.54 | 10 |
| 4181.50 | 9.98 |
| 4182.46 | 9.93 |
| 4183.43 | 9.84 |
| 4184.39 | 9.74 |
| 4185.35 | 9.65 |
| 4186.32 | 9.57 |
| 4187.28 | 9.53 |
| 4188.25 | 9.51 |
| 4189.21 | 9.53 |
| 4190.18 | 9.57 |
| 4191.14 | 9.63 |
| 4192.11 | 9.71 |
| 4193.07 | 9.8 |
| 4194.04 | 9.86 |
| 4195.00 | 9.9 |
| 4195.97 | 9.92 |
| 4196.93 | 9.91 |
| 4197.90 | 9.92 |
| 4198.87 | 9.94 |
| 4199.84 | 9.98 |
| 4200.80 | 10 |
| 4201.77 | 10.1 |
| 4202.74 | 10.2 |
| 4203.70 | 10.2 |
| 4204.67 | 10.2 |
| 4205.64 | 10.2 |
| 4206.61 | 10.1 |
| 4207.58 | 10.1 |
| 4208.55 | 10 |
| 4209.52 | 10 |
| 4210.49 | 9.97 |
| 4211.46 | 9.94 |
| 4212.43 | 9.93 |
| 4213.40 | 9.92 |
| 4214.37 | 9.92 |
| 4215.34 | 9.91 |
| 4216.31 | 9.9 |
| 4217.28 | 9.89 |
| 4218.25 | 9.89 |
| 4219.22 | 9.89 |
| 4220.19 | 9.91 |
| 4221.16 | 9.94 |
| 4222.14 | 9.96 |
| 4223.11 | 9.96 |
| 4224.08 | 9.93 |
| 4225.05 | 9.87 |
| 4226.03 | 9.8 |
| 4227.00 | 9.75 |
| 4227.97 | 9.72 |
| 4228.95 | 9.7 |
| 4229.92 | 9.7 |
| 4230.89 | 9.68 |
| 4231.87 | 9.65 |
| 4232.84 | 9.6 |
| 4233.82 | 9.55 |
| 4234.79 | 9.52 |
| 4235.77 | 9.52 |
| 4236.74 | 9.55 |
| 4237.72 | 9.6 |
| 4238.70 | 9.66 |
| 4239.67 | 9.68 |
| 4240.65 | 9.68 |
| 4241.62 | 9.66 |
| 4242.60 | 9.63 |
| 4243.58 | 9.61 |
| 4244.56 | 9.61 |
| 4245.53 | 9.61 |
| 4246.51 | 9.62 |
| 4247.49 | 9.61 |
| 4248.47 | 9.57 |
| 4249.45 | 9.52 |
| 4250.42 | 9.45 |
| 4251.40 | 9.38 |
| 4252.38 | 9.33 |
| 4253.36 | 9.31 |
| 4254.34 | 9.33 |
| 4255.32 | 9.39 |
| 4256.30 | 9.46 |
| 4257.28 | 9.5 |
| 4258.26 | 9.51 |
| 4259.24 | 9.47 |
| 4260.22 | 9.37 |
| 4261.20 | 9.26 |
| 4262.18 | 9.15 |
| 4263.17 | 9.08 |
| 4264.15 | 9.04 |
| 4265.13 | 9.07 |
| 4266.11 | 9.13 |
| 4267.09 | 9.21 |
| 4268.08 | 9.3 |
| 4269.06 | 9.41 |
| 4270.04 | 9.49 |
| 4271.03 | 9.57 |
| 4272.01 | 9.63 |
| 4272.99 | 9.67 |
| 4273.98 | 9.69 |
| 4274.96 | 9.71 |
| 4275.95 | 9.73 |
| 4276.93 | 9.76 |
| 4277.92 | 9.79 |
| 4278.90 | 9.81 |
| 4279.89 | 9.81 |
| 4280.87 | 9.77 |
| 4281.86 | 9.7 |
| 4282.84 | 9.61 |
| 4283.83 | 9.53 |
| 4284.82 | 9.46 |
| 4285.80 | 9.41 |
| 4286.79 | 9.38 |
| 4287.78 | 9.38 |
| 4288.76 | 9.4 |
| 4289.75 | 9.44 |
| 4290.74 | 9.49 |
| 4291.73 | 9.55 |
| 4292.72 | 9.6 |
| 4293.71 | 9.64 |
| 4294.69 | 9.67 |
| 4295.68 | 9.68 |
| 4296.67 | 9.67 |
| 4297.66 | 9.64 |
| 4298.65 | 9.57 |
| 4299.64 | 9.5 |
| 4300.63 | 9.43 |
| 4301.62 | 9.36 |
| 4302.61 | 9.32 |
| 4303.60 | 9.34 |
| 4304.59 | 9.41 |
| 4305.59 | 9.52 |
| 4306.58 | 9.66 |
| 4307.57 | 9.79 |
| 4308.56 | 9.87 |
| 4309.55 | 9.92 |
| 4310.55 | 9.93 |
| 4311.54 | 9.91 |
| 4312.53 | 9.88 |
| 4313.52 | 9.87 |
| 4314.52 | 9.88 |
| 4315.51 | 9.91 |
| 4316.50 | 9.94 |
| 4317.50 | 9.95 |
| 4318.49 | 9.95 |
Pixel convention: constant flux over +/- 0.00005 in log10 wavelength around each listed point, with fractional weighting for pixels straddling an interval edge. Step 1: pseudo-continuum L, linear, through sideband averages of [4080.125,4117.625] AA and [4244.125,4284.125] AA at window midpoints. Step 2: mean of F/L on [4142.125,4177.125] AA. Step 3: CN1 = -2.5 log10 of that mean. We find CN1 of -0.079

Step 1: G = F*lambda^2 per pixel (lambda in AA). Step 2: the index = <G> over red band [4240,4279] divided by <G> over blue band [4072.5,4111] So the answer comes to 1.2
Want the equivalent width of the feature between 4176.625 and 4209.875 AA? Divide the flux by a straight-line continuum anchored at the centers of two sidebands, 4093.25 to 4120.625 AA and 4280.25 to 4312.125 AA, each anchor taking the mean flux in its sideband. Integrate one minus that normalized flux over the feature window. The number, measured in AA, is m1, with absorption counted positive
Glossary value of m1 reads -2.9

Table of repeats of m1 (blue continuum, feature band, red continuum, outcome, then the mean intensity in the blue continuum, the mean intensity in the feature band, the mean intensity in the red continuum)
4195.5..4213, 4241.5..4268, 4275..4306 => 1.0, 10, 9.39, 9.56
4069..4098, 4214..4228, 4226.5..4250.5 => -0.4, 9.38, 9.89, 9.62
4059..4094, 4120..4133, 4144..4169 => -0.1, 9.56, 9.71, 9.73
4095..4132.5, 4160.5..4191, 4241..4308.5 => -2.3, 9.03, 9.89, 9.51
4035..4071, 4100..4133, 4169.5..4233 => 2.3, 9.93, 9.21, 9.88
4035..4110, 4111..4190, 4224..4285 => -2.3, 9.42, 9.75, 9.54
